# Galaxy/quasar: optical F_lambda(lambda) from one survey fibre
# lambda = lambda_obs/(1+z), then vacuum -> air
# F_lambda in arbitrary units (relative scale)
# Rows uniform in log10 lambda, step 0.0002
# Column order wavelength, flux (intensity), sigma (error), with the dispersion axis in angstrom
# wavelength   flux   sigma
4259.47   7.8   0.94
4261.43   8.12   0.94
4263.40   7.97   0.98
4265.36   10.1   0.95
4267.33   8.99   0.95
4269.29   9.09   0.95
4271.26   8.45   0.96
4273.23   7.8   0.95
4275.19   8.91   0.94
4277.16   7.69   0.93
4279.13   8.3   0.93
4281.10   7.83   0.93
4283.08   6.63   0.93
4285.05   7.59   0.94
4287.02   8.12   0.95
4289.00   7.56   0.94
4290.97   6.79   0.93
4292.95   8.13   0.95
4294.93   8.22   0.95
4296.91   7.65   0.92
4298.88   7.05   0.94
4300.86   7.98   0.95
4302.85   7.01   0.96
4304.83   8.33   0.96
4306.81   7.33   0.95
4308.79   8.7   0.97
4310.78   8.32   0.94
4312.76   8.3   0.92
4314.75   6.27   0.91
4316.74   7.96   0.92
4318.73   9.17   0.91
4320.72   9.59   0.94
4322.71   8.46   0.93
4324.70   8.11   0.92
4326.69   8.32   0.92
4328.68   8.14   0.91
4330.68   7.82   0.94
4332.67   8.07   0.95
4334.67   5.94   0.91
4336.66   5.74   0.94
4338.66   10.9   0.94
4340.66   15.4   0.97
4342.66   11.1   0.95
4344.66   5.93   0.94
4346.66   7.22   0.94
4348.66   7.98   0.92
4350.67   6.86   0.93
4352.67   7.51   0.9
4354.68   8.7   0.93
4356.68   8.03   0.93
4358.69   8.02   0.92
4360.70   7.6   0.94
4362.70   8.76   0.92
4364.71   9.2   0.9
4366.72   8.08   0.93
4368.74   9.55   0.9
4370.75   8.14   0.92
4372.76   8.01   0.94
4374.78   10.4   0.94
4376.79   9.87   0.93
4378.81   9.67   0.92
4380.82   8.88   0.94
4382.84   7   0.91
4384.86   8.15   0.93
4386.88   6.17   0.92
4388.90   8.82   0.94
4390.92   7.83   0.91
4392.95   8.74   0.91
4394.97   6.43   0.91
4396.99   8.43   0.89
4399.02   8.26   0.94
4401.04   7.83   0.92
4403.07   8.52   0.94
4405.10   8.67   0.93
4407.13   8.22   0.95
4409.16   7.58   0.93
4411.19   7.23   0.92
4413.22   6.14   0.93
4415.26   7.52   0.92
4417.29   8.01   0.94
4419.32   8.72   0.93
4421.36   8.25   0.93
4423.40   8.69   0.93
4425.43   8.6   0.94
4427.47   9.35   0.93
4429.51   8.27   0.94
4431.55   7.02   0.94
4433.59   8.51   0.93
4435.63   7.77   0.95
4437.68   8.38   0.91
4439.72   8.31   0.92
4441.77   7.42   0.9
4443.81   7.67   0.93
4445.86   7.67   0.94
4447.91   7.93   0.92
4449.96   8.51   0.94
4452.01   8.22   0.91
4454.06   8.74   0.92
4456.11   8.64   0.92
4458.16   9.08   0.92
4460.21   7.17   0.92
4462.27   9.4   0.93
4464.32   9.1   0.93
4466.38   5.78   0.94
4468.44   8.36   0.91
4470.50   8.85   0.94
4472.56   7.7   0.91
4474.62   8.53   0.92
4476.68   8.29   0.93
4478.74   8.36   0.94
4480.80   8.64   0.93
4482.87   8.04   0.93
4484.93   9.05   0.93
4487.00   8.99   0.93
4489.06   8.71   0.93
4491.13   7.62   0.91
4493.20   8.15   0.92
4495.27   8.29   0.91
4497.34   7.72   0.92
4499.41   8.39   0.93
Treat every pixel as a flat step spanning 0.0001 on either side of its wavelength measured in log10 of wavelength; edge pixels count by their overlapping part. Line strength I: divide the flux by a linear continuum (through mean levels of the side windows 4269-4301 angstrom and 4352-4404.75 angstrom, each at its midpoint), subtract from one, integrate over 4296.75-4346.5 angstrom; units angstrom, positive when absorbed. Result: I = -1.6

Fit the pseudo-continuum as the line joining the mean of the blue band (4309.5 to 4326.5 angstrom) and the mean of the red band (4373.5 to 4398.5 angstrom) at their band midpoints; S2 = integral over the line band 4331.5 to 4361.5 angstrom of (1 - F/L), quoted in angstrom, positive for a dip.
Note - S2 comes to -0.1 angstrom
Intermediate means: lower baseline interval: 8.28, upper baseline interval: 8.36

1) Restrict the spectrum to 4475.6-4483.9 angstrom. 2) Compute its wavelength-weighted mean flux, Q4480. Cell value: 8.34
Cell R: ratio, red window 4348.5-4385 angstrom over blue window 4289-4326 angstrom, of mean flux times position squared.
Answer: 1.09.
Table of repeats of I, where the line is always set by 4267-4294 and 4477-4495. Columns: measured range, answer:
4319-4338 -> 0.4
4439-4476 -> 0.9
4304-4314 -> -0.1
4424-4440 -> 0.0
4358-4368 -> -0.3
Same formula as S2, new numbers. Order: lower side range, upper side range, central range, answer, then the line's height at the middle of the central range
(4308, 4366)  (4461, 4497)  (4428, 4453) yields 1.0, 8.33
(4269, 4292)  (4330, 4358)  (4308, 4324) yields -0.4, 8.15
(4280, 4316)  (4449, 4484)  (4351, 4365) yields -0.4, 7.9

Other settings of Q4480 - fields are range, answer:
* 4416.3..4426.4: 8.46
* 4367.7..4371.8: 8.82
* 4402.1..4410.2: 8.24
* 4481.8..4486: 8.54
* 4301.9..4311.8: 7.95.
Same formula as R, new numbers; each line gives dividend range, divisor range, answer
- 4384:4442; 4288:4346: 1.02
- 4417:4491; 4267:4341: 1.10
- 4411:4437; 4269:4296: 1.09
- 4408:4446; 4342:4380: 0.97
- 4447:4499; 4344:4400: 1.07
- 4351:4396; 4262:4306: 1.08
